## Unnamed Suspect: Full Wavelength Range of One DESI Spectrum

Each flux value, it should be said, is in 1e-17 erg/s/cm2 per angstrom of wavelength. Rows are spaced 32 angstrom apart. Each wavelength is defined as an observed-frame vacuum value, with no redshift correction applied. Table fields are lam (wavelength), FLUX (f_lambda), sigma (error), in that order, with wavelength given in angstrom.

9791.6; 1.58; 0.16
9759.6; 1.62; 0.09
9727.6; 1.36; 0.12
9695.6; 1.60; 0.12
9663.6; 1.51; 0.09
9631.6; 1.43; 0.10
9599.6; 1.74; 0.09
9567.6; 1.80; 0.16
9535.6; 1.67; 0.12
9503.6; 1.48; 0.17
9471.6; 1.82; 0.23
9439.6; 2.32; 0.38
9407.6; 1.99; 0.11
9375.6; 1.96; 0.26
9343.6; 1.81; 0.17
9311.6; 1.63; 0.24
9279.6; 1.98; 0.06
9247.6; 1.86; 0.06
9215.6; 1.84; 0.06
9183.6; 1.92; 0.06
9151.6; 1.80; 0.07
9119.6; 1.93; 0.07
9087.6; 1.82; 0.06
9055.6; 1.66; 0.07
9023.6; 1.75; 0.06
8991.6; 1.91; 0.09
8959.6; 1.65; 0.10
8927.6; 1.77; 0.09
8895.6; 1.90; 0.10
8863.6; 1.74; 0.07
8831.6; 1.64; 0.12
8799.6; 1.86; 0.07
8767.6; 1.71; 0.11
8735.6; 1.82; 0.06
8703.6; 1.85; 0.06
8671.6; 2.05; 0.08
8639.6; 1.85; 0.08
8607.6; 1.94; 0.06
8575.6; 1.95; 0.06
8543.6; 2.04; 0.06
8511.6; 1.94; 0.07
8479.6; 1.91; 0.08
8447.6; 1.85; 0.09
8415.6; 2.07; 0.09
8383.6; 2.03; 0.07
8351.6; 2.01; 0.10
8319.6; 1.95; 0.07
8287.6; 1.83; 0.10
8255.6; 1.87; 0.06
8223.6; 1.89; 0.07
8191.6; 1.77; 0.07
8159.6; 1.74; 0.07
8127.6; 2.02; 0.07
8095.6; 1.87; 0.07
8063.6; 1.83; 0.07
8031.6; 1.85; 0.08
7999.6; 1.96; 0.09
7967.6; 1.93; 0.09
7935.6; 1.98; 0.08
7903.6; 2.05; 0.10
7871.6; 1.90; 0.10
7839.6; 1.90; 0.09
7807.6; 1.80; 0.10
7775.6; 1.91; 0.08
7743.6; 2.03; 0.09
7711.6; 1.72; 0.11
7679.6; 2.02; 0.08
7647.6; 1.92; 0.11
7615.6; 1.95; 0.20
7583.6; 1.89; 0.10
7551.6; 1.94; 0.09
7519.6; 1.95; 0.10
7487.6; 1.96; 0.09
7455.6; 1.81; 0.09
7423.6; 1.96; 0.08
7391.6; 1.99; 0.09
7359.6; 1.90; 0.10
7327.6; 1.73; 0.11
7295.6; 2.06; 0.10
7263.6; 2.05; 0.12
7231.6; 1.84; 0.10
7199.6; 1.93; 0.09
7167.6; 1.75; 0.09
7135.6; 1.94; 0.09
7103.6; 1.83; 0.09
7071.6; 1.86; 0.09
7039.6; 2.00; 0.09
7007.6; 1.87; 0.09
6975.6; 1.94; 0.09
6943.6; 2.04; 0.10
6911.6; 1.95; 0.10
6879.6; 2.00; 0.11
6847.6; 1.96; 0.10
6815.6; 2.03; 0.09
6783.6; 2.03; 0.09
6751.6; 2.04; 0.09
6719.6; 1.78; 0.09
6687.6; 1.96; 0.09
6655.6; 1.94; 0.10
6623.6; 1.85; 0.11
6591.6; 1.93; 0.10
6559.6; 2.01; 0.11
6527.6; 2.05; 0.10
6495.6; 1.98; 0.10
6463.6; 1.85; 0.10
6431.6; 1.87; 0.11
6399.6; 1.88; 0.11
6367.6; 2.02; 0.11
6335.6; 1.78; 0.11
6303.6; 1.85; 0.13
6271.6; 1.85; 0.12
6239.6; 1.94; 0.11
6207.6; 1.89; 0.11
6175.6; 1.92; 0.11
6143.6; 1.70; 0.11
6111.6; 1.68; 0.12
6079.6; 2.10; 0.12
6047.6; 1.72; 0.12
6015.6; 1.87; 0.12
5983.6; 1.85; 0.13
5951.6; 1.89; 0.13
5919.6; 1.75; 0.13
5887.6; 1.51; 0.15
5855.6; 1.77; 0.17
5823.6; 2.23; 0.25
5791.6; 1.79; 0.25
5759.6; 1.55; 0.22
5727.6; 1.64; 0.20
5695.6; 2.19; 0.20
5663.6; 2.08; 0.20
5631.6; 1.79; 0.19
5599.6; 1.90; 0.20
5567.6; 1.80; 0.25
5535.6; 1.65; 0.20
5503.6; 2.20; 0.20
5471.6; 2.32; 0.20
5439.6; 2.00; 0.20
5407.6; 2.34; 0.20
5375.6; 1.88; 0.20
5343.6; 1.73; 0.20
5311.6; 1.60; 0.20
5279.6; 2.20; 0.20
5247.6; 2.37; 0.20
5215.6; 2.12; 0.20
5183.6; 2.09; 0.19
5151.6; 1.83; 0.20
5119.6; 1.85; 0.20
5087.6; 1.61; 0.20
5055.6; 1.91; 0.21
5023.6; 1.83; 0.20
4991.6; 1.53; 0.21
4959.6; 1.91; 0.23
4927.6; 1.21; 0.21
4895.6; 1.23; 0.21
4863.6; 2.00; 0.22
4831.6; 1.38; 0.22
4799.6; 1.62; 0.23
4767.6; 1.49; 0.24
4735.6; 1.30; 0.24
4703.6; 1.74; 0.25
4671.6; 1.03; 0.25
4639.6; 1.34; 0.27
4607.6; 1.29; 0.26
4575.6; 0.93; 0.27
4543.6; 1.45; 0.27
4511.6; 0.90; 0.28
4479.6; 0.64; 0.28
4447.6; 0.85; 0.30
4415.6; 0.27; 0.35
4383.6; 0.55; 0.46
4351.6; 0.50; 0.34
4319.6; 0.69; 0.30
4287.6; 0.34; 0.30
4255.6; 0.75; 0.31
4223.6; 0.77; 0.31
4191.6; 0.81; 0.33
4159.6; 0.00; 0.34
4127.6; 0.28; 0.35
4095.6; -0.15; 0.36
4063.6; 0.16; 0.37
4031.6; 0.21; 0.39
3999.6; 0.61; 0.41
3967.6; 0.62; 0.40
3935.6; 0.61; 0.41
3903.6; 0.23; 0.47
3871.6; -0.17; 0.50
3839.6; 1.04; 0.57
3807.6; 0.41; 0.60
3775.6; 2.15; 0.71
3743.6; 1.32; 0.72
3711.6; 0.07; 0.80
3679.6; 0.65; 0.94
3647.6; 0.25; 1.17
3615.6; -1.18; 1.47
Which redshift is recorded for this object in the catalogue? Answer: 0.137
